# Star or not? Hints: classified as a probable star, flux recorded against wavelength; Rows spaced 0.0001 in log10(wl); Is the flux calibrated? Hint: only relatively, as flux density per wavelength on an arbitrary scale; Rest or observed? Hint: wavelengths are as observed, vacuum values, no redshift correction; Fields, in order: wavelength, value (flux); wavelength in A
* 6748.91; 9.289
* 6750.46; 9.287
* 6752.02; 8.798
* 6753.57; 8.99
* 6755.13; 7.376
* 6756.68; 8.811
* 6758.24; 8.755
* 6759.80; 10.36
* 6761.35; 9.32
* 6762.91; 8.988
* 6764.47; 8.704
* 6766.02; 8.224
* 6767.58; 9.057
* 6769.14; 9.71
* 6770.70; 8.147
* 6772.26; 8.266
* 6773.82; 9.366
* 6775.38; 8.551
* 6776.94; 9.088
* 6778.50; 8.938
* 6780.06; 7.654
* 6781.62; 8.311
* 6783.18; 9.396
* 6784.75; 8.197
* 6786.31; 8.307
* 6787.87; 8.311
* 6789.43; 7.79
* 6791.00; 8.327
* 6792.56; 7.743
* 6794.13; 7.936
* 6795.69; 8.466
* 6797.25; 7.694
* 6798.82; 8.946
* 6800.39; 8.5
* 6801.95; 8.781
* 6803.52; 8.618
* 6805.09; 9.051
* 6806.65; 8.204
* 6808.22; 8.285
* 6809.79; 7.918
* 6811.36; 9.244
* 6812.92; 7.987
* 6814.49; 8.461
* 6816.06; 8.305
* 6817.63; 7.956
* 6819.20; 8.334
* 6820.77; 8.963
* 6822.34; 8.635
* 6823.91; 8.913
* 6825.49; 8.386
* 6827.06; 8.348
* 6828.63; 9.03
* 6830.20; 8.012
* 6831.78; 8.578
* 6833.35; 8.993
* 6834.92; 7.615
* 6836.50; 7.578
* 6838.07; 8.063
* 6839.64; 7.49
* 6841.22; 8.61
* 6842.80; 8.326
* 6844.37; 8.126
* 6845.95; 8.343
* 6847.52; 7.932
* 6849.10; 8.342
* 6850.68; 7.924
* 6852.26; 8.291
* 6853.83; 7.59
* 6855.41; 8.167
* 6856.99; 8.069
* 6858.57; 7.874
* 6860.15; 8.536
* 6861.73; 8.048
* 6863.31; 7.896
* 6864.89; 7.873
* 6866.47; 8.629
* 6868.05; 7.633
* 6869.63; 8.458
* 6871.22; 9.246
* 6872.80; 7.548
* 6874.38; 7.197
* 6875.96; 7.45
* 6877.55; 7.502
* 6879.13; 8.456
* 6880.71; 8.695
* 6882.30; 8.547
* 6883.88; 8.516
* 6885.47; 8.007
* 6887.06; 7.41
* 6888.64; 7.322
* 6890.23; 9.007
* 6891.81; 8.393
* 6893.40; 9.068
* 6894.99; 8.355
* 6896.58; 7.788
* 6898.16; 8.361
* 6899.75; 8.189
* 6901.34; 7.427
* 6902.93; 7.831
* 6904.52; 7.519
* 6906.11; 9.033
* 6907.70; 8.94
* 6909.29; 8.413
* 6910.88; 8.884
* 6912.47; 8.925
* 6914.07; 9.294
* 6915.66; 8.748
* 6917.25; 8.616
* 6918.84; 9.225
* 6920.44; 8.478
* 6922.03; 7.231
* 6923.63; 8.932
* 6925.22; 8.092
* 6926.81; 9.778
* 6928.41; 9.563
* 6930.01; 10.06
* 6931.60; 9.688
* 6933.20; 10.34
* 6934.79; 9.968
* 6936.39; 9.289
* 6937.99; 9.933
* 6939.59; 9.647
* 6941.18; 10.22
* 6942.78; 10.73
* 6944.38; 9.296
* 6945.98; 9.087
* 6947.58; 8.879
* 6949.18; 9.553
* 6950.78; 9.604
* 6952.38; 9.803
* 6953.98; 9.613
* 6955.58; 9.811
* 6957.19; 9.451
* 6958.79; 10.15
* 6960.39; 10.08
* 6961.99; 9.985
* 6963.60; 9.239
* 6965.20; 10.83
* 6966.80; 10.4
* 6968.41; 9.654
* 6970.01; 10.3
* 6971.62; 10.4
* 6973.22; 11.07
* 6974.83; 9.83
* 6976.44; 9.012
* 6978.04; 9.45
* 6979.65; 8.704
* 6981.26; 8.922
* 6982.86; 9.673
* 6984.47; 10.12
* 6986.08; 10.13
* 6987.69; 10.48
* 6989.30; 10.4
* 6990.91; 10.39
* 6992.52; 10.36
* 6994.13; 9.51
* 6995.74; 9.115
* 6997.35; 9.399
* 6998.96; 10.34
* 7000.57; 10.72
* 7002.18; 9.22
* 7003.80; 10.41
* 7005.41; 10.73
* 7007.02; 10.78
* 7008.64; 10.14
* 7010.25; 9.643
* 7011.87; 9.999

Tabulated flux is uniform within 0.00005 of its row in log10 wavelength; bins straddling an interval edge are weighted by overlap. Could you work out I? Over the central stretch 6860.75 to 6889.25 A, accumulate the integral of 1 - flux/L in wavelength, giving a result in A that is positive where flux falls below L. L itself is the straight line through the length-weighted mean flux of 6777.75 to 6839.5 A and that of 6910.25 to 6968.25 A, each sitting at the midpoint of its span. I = 2.9 A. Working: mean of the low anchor 8.37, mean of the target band 8.03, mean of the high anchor 9.49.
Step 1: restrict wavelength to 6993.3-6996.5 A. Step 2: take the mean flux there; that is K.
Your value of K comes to 9.33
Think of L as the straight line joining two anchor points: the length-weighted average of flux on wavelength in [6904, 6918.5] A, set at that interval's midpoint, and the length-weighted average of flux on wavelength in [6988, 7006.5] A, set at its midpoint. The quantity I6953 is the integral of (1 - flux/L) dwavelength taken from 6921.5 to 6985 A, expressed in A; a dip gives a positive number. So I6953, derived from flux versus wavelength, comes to -1.85 A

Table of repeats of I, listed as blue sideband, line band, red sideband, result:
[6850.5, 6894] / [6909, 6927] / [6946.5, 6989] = 0.5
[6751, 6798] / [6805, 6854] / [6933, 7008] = 3.5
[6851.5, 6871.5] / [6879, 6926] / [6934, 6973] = 2.7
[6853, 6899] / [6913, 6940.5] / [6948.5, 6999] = -0.6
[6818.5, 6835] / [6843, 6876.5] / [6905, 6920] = 2.4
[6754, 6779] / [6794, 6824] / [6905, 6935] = 1.5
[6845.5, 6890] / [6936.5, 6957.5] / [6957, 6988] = -0.5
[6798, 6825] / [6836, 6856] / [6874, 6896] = 0.7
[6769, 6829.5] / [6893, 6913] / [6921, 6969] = 2.0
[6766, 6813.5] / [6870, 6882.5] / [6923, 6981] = 1.5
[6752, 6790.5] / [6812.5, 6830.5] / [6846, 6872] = -0.2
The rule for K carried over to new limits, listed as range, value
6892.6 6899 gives 8.39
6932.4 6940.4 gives 9.84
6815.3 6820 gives 8.2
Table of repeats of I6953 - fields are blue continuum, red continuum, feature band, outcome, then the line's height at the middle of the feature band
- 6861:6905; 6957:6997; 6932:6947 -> -1.0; 9.18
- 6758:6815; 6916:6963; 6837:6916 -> 7.9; 9.11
